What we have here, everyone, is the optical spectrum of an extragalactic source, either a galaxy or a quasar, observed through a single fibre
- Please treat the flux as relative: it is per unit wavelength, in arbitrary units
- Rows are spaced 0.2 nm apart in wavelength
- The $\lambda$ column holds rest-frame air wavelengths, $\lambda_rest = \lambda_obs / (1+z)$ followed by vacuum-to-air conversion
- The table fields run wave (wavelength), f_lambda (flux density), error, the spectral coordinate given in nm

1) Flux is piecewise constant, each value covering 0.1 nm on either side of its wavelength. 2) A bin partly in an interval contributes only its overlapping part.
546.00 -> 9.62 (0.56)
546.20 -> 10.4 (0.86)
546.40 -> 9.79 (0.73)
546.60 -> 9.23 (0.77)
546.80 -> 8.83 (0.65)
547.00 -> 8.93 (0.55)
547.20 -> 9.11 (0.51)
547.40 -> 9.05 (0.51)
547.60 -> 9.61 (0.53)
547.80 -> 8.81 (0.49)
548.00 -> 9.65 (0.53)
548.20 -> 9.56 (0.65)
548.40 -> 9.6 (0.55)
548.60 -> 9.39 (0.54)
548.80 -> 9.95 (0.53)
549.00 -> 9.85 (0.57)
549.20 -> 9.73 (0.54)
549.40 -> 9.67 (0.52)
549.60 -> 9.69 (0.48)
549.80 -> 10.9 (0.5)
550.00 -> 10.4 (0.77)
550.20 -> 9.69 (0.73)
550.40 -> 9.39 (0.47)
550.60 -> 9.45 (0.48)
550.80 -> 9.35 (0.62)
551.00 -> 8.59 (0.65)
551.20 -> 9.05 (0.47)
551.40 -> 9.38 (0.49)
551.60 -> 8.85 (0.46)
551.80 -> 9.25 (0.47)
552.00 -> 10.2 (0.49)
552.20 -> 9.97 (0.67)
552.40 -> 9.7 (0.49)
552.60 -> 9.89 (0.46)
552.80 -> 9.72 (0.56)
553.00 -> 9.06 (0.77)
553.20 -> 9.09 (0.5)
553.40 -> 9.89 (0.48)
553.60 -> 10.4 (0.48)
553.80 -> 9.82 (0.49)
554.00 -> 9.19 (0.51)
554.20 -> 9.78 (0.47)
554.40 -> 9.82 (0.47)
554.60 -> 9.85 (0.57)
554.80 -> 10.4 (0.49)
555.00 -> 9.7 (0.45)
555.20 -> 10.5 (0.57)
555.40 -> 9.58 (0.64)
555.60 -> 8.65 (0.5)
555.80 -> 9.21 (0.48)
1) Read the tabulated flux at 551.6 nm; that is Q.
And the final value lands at 8.85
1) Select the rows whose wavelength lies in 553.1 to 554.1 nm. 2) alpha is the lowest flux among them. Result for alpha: 9.09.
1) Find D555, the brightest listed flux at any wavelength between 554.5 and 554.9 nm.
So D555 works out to 10.4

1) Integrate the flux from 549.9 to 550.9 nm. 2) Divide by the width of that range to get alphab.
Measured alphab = 9.66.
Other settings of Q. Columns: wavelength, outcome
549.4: 9.67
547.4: 9.05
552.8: 9.72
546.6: 9.23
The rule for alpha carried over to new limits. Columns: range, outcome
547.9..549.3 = 9.39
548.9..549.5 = 9.67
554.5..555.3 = 9.7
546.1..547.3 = 8.83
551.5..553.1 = 8.85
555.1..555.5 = 9.58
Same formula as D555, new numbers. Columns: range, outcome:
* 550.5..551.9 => 9.45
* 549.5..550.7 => 10.9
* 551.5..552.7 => 10.2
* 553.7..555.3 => 10.5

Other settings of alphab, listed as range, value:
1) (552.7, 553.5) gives 9.44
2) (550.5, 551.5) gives 9.16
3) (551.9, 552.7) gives 9.94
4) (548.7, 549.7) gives 9.78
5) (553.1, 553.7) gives 9.79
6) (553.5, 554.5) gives 9.8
